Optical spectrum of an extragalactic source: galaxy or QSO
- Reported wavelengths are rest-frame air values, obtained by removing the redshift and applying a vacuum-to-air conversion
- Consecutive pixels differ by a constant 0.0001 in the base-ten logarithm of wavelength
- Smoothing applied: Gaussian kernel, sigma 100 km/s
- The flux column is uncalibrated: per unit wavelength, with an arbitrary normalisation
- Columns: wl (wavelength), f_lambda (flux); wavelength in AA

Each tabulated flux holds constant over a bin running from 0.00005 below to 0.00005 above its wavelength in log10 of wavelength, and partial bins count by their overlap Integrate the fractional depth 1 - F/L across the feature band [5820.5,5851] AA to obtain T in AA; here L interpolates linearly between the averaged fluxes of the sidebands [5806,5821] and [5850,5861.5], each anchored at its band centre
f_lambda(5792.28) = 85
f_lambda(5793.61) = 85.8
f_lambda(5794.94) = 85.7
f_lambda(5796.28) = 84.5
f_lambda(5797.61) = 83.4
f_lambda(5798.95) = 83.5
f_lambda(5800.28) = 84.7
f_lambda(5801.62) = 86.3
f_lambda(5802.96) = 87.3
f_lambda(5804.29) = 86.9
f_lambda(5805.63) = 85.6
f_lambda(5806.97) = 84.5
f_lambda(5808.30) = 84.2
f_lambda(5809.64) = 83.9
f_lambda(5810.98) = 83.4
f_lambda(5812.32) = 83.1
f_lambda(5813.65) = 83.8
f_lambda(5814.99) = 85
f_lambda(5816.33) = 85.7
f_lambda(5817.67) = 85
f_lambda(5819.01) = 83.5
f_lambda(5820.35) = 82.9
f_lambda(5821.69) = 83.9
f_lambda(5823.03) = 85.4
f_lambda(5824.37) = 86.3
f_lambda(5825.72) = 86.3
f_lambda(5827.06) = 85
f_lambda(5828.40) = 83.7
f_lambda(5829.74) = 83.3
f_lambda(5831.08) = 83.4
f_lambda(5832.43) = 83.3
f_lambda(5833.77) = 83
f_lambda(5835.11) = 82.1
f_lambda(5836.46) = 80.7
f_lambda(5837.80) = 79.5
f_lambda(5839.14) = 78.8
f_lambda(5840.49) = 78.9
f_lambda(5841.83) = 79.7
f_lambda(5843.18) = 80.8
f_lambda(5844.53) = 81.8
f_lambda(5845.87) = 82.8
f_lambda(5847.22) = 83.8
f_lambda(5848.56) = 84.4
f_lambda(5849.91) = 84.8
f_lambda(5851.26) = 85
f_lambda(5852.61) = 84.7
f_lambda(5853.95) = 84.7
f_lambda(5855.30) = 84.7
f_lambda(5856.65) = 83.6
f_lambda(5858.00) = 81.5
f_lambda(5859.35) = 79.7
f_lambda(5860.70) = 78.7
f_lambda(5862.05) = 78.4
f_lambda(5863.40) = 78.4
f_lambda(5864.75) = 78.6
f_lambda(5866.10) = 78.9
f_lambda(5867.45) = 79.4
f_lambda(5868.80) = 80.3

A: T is 0.2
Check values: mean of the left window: 84.1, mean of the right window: 82.8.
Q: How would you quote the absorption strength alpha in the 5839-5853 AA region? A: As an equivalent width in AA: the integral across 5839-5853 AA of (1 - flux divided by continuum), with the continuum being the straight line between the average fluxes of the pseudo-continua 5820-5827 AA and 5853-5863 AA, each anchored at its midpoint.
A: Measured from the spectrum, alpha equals 0.1 AA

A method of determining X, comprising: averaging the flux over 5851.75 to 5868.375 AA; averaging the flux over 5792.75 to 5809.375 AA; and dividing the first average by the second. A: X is 1.0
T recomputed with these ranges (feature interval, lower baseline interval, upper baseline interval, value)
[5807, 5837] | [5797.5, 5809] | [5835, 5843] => -0.58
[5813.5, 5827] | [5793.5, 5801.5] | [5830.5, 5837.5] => -0.27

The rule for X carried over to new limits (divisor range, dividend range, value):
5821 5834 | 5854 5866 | 0.95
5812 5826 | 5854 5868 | 0.95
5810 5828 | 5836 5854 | 0.97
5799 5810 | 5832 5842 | 0.95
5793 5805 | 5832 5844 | 0.95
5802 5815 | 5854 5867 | 0.95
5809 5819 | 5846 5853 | 1.00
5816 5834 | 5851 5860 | 0.99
